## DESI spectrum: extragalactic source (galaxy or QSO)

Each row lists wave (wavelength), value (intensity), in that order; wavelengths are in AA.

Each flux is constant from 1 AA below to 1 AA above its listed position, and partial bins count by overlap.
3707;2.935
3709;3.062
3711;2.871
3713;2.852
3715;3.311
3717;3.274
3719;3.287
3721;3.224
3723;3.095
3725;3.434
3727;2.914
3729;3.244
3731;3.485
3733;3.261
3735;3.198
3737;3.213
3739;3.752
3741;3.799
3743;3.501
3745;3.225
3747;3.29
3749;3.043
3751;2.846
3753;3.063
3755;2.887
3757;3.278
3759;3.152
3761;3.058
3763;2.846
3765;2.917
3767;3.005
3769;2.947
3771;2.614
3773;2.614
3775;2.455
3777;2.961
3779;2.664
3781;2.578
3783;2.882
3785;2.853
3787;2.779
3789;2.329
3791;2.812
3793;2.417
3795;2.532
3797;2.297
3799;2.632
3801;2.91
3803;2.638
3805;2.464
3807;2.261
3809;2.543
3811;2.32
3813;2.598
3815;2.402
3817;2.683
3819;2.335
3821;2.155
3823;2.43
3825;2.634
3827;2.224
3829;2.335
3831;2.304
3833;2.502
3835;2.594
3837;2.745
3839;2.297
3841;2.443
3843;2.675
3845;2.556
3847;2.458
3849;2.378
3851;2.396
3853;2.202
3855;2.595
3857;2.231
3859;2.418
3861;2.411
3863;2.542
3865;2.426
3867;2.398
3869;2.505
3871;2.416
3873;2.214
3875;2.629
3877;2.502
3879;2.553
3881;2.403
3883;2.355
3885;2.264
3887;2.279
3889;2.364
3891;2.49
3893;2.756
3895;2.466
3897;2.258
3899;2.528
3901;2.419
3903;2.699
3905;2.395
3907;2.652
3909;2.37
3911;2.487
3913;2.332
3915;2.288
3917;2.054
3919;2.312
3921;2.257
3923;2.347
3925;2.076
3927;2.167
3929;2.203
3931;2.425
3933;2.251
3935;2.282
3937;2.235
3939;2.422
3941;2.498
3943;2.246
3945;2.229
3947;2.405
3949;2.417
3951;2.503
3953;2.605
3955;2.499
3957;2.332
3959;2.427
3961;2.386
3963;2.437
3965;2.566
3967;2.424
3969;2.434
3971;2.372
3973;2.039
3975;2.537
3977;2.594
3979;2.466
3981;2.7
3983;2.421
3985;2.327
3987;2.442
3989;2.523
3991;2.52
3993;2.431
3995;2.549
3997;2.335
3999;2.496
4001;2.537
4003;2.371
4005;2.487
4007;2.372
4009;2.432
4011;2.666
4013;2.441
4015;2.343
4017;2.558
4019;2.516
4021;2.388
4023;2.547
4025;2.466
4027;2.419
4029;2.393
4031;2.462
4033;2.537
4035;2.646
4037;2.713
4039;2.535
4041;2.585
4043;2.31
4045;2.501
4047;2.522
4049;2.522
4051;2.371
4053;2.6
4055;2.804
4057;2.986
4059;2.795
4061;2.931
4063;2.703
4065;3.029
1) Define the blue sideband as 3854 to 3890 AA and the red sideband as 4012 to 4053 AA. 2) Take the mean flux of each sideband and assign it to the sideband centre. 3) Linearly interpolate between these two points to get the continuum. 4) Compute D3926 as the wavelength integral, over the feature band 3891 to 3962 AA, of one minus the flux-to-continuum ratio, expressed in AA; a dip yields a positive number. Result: 1.8 AA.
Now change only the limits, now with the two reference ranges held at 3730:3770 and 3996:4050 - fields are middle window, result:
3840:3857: 2.8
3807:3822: 3.0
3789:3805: 2.5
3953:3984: 2.1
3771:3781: 1.5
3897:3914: 1.9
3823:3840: 3.0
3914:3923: 1.7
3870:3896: 3.7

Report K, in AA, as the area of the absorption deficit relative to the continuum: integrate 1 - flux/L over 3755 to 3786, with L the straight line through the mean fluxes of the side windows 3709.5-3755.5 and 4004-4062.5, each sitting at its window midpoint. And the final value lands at 2.79 AA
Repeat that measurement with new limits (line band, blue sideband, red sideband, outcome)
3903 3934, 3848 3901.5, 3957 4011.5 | 1.44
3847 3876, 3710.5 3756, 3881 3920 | 2.06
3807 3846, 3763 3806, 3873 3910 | 2.09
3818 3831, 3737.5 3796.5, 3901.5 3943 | 1.74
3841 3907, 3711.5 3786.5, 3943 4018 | 6.99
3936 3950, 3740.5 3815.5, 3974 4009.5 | 1.09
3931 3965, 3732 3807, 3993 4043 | 2.75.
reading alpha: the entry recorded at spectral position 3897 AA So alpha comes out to 2.258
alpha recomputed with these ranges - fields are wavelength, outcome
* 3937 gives 2.235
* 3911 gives 2.487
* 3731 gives 3.485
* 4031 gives 2.462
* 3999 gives 2.496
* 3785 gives 2.853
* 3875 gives 2.629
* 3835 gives 2.594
